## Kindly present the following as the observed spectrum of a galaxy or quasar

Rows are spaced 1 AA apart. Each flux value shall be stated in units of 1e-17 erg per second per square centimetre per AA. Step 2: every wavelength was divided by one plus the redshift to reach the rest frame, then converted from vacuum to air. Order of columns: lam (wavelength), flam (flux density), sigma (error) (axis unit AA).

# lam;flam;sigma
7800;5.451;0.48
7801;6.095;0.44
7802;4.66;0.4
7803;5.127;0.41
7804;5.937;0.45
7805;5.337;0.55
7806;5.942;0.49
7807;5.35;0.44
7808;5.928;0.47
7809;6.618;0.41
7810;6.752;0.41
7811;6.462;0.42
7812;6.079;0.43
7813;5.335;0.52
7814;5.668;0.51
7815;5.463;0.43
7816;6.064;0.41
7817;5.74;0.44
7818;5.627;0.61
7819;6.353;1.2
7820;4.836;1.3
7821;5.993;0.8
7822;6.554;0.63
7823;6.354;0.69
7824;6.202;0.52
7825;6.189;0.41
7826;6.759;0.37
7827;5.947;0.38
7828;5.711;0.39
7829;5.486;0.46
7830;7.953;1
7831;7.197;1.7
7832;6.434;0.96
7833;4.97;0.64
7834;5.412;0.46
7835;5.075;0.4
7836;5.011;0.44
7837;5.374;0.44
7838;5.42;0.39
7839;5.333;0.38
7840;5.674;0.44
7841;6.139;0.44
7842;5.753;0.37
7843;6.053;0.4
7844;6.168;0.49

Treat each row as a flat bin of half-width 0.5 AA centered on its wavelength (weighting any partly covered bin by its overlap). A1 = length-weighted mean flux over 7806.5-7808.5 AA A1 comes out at 5.64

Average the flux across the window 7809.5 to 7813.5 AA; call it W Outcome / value 6.16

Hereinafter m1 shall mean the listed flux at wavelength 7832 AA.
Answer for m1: 6.434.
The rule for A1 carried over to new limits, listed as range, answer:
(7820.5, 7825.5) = 6.26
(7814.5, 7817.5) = 5.76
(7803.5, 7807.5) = 5.64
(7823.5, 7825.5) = 6.2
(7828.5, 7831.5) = 6.88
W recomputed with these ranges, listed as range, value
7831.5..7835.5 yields 5.47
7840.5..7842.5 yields 5.95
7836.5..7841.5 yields 5.59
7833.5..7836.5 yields 5.17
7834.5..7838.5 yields 5.22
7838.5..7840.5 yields 5.5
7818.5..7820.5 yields 5.59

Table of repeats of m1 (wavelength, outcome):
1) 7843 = 6.053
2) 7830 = 7.953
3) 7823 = 6.354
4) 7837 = 5.374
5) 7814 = 5.668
